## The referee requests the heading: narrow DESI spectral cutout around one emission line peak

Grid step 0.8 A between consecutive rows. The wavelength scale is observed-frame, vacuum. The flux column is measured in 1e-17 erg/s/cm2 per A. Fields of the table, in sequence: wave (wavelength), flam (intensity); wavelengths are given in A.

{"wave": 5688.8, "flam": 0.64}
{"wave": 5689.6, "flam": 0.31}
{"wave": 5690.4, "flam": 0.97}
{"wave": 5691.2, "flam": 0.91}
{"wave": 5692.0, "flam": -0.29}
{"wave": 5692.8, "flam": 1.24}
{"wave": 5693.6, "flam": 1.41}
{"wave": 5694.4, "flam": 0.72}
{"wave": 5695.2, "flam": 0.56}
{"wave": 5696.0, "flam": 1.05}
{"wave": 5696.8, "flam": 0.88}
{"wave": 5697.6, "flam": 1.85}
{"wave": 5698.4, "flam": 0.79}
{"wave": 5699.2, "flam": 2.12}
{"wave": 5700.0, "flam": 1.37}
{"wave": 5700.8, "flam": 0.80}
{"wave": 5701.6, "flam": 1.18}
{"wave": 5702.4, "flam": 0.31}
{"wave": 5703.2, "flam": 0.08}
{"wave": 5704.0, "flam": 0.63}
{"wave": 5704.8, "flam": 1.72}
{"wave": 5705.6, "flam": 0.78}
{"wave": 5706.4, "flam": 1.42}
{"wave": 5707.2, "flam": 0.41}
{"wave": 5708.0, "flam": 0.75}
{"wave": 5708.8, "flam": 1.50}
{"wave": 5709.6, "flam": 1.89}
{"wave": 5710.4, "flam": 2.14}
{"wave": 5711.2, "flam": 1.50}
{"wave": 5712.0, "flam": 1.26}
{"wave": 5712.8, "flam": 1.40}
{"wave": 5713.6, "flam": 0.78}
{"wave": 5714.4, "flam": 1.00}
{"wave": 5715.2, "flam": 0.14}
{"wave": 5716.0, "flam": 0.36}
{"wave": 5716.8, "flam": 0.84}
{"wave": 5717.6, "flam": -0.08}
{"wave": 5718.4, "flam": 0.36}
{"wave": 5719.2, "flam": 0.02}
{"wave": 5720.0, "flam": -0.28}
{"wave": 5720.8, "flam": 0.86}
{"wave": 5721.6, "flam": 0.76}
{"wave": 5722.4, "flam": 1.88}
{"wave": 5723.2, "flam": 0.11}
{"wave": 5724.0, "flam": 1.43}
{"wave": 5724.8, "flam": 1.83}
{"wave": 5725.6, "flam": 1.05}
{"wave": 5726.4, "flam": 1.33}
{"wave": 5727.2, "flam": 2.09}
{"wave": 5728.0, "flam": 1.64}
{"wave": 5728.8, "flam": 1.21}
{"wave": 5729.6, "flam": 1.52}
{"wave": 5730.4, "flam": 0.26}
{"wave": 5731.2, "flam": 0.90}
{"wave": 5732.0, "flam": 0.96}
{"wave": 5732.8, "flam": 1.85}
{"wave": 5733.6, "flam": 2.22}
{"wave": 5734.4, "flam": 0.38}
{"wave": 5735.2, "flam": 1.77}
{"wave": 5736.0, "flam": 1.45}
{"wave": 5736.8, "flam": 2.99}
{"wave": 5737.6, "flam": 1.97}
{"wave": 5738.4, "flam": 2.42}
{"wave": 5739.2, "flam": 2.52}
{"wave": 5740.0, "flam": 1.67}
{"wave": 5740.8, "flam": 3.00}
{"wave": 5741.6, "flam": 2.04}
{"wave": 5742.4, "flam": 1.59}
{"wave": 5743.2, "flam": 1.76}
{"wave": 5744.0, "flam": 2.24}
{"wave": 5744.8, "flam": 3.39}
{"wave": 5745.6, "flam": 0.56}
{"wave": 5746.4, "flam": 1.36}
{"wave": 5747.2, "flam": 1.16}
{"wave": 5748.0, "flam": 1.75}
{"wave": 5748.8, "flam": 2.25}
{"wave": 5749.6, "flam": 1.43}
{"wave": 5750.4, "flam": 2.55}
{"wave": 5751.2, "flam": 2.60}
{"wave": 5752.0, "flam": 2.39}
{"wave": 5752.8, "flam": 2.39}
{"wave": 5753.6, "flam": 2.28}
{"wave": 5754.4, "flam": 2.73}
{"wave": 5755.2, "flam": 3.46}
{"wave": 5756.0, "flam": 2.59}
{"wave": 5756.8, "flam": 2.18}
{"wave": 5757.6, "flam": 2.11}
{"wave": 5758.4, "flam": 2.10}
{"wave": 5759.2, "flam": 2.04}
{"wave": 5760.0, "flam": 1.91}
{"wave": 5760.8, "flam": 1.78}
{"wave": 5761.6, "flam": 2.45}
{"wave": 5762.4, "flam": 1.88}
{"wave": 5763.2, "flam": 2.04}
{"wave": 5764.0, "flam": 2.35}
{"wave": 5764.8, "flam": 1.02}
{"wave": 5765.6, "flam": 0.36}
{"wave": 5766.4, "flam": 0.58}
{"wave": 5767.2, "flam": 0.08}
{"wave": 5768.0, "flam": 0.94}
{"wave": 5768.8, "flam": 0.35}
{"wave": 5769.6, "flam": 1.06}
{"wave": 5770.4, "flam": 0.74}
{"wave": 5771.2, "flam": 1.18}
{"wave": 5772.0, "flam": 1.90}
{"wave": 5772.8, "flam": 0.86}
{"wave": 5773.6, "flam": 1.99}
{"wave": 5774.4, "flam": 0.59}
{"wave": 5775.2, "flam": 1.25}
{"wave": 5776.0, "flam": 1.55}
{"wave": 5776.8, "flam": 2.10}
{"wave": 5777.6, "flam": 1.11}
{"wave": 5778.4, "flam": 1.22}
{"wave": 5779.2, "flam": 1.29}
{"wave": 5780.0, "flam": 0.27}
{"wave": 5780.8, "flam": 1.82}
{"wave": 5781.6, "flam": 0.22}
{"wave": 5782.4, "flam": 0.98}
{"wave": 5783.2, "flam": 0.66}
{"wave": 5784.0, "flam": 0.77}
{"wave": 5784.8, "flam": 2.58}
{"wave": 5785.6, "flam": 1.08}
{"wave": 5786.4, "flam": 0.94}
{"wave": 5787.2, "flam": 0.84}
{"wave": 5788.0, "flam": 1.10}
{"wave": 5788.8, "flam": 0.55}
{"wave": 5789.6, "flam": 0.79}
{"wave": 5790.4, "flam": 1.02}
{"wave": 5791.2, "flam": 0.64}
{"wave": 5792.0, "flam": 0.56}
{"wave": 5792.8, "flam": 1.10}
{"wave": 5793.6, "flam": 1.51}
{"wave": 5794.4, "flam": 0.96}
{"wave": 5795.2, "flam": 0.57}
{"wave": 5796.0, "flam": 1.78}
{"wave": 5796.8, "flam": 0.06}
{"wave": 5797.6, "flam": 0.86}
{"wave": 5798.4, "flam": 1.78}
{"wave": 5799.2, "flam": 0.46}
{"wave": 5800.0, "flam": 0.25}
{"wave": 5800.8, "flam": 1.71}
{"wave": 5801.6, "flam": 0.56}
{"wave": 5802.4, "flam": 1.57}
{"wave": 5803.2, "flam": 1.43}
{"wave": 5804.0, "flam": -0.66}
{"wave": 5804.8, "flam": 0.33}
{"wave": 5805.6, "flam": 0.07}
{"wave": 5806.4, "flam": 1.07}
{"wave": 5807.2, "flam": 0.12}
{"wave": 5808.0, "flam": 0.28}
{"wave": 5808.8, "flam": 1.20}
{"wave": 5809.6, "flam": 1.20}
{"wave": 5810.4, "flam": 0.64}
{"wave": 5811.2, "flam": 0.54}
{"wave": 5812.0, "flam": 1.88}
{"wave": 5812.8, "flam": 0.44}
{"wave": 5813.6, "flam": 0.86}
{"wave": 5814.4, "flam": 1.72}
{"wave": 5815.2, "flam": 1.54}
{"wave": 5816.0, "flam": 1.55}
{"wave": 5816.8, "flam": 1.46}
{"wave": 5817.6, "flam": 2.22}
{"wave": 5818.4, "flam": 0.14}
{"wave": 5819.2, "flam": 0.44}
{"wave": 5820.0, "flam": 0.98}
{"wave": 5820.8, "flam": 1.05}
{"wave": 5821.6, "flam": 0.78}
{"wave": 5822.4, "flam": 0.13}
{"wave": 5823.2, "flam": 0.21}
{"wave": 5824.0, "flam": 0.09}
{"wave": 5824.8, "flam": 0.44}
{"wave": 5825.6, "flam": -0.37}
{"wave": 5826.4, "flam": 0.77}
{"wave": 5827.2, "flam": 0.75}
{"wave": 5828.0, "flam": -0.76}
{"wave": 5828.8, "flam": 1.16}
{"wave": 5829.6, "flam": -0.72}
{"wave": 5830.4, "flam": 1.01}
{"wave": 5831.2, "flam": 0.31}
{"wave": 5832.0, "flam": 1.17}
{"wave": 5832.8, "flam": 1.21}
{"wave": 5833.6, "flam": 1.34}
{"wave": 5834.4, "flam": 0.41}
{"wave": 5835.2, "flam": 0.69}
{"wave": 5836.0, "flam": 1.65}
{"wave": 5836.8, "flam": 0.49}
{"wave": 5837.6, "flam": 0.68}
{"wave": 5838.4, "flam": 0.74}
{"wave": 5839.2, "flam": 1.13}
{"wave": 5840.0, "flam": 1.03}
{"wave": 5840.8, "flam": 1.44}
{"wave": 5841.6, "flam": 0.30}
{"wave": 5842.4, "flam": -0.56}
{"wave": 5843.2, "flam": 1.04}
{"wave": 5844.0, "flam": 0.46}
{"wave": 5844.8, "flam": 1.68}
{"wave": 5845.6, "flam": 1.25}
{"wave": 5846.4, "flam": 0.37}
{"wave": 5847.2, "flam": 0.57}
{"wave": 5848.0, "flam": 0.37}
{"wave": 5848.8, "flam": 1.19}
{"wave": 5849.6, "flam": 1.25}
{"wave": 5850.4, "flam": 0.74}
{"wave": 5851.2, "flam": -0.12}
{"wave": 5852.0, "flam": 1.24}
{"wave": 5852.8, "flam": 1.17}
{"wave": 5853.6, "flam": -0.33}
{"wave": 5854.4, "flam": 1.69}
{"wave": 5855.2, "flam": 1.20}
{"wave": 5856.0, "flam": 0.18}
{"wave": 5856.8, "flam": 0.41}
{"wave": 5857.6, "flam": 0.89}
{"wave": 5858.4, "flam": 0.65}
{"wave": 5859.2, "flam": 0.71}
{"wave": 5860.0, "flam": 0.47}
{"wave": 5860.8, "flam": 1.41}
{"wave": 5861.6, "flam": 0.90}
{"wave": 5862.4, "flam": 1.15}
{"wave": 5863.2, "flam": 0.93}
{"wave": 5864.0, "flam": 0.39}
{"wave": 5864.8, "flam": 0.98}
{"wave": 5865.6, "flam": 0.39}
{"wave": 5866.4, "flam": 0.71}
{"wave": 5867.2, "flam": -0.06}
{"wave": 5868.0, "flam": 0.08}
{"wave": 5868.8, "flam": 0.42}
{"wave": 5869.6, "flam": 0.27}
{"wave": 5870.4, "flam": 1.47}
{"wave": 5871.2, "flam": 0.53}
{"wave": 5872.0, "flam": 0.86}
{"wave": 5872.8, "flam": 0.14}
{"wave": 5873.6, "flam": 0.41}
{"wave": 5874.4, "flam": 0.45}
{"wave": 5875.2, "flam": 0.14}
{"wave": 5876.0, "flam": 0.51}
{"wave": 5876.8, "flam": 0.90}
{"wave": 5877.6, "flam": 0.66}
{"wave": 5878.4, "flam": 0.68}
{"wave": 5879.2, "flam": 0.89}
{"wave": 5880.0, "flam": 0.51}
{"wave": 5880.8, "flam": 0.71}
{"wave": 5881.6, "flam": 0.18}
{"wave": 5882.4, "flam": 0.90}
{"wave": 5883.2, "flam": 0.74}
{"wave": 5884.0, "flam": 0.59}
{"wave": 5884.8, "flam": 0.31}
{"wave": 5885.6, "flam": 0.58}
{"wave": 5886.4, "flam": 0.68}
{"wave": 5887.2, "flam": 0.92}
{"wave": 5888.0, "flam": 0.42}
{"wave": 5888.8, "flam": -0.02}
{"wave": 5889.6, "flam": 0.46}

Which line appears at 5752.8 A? C IV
